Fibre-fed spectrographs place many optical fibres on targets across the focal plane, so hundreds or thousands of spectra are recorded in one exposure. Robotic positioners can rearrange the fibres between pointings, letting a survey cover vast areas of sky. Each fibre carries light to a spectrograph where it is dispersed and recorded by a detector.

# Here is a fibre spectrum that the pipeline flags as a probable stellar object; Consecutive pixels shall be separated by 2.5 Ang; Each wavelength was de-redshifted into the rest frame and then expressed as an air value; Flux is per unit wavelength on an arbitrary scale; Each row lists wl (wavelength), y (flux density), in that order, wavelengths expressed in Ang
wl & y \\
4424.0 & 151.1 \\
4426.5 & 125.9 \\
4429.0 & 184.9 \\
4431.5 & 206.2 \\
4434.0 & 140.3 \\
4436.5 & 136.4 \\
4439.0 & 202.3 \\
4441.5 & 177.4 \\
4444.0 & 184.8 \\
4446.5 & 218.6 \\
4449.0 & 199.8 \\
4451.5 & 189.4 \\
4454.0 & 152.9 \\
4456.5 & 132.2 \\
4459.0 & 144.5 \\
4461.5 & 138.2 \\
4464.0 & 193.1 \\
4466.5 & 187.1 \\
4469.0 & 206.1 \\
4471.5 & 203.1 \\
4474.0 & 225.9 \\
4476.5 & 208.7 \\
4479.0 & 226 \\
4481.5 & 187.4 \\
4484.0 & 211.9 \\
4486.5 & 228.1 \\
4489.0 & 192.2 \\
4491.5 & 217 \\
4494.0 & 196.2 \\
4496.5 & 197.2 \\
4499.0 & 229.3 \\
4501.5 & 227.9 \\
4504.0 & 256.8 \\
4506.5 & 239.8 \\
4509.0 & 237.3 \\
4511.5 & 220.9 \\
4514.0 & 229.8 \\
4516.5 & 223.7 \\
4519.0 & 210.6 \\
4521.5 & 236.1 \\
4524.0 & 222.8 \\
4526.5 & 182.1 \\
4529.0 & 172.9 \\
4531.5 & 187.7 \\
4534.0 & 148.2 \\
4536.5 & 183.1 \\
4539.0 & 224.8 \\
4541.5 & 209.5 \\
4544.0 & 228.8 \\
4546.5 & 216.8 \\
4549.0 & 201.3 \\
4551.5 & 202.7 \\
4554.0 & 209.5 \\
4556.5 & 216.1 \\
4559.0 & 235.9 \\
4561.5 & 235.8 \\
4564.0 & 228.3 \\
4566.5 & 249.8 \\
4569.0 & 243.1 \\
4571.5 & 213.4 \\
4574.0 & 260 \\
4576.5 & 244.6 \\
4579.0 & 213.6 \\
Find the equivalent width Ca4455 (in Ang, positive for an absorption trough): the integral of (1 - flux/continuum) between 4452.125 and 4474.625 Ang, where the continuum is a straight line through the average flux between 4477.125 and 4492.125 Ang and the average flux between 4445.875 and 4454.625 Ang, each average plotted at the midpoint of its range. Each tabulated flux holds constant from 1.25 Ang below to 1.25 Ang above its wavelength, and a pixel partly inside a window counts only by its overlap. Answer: 2.7 Ang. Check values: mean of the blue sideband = 191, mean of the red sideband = 210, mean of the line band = 175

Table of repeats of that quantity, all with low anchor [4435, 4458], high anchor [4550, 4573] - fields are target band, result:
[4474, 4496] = -1.8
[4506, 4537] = 0.2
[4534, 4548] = 0.7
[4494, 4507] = -1.7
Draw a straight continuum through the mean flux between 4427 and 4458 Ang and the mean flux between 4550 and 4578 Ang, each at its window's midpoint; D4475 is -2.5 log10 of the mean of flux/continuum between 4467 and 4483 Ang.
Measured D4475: -0.10 mag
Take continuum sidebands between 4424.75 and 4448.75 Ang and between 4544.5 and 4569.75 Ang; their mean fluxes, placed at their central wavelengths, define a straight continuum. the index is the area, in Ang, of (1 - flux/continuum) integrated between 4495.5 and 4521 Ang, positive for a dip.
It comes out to -3.0 Ang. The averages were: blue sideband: 176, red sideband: 224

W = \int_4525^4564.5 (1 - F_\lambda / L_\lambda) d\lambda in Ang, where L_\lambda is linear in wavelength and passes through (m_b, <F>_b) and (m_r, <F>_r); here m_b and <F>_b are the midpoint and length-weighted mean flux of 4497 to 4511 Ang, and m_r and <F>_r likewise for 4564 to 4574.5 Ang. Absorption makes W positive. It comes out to 5.41 Ang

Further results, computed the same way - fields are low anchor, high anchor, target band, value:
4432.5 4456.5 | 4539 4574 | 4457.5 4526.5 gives -4.8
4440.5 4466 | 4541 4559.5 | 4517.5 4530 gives -0.2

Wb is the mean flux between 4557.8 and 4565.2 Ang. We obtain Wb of 233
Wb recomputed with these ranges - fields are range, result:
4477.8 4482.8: 207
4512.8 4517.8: 227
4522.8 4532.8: 191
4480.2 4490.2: 205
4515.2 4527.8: 215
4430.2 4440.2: 171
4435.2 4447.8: 184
